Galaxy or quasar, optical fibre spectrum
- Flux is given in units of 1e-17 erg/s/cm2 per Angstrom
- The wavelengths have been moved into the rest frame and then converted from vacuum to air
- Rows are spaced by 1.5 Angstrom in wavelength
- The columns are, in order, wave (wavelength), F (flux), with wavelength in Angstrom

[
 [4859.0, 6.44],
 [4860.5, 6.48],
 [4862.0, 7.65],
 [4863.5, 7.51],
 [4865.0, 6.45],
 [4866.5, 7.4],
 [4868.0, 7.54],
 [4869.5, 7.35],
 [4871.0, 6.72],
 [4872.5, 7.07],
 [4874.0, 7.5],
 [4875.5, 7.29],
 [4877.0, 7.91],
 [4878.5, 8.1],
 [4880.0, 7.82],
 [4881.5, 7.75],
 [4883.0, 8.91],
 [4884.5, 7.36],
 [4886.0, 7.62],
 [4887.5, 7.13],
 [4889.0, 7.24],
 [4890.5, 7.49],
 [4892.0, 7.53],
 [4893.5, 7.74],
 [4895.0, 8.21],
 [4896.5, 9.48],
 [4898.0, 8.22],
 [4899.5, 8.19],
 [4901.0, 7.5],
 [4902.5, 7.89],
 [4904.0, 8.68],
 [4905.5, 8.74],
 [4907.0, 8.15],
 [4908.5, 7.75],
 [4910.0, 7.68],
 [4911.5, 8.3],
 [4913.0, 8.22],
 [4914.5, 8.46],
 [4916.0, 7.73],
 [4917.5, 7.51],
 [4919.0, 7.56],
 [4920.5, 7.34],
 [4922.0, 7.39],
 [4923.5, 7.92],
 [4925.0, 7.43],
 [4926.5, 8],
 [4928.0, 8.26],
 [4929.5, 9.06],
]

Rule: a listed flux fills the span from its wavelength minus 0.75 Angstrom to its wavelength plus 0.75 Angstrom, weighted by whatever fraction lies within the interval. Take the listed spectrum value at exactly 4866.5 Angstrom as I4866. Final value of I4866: 7.4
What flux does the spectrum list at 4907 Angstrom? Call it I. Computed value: 8.15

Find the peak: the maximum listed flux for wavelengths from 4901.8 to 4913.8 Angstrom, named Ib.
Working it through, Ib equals 8.74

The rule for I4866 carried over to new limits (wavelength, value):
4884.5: 7.36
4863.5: 7.51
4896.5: 9.48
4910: 7.68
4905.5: 8.74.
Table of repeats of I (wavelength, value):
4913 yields 8.22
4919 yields 7.56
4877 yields 7.91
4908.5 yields 7.75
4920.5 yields 7.34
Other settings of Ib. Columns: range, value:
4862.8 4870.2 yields 7.54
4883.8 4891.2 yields 7.62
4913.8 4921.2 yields 8.46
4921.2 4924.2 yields 7.92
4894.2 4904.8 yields 9.48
